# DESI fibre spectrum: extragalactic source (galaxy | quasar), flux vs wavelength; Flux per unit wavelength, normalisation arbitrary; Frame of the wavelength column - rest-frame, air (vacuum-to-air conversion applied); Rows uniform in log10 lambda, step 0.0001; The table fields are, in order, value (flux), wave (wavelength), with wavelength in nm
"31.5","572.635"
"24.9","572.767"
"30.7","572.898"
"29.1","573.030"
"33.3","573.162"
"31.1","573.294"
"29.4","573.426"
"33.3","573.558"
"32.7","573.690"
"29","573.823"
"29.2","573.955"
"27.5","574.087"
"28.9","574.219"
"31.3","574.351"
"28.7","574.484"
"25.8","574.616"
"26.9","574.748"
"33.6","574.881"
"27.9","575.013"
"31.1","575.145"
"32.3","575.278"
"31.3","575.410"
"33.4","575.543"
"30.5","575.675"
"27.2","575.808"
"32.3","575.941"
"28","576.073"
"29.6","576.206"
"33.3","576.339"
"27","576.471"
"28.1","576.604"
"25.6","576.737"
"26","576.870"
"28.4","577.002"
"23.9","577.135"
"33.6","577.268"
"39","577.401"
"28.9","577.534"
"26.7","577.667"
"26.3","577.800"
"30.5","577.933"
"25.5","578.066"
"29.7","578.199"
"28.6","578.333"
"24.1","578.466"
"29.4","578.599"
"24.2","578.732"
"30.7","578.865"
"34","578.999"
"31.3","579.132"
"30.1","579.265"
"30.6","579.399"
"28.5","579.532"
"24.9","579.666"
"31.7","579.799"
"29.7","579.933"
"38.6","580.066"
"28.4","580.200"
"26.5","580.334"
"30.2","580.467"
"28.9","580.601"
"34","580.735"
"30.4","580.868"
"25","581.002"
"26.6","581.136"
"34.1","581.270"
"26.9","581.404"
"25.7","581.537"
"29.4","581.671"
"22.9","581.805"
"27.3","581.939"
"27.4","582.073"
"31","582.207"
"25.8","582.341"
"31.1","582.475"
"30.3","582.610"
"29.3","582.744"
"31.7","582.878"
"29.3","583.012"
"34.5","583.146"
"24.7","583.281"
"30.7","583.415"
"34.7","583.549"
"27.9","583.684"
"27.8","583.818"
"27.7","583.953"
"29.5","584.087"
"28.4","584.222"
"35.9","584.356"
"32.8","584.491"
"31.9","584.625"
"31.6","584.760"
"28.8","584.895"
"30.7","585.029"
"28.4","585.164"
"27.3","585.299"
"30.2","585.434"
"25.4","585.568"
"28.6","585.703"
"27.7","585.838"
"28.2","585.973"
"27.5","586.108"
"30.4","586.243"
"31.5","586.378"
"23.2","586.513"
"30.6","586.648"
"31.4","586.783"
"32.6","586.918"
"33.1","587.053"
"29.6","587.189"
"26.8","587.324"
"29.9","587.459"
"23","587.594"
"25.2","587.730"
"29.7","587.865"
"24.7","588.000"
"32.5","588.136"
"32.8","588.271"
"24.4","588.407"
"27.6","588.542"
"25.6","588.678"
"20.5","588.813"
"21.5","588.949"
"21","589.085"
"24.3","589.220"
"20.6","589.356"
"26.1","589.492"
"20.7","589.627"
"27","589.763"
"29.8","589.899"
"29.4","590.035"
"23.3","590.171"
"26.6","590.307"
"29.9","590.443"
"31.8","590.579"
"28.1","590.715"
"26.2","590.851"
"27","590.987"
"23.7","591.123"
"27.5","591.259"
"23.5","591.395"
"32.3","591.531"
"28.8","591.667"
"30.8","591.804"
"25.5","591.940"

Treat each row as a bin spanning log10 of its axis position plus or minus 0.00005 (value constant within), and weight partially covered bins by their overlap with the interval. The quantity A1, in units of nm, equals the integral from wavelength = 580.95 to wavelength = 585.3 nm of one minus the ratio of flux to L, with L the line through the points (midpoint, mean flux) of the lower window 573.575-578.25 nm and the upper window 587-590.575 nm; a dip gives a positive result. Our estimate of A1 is -0.25 nm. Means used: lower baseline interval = 29.5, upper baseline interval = 26.4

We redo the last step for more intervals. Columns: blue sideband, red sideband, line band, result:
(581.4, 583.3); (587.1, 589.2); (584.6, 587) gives -0.17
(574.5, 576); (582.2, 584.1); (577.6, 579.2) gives 0.08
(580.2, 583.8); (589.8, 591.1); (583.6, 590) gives 0.10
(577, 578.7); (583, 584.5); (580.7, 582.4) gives 0.09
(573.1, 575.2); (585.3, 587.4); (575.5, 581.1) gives 0.06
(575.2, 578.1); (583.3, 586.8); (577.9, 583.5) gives 0.06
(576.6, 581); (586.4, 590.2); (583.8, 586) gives -0.15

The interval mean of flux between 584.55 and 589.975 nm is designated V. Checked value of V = 27.6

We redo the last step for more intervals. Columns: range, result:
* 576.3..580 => 28.9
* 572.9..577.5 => 30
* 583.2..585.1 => 30.2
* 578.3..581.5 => 29.5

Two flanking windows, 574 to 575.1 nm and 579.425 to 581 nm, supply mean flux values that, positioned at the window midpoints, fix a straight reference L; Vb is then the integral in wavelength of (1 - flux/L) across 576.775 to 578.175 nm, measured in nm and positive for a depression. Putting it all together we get 0.03 nm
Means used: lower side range 28.9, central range 28.9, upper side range 30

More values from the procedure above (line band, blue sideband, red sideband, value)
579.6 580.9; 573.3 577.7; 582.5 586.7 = -0.029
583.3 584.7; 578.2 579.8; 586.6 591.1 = -0.129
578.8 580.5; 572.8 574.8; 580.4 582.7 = -0.087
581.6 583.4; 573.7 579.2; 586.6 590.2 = -0.054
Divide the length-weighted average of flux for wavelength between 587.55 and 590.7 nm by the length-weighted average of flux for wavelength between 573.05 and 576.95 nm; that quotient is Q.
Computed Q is 0.9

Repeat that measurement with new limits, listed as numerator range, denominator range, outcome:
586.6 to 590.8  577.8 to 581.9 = 0.93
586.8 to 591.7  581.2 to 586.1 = 0.92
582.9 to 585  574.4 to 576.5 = 1.02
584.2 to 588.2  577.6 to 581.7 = 1.01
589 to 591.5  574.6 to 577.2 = 0.89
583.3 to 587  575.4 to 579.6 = 1.01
